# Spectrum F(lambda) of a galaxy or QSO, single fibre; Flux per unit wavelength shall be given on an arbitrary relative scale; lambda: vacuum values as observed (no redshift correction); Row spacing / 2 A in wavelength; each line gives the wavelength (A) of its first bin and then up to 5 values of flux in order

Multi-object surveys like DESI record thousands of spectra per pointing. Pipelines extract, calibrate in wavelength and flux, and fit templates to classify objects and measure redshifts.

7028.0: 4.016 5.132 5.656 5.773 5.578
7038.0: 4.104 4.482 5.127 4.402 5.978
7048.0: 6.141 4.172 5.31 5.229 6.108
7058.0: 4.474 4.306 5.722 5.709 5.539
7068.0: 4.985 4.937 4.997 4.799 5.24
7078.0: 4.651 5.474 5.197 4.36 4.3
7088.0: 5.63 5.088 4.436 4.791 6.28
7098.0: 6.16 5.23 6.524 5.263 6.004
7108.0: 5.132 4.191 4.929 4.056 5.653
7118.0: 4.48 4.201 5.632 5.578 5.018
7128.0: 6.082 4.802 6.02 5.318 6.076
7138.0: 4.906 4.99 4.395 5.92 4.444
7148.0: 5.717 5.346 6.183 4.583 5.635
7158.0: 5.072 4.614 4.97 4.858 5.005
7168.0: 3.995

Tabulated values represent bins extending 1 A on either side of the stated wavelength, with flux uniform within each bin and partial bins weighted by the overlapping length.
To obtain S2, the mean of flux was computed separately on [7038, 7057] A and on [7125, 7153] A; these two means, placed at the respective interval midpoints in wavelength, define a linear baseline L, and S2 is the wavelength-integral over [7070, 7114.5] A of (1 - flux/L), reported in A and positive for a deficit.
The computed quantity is 1.1 A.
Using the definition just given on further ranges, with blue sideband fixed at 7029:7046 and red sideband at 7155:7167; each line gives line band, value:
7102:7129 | -0.5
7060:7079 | -0.2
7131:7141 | -0.8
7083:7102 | -0.6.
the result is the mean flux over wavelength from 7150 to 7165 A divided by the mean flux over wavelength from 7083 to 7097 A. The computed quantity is 1.0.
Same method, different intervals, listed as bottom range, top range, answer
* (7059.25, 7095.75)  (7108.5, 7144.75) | 1.02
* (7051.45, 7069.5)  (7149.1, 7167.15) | 0.98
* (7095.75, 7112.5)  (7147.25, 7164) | 0.95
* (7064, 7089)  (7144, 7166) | 1.03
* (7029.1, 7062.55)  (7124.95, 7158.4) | 1.03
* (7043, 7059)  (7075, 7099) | 0.98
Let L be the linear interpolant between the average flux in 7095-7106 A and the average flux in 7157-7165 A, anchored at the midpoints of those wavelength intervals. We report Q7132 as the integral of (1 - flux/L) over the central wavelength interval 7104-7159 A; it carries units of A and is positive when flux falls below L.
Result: 1.6 A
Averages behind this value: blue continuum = 5.9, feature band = 5.2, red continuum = 4.88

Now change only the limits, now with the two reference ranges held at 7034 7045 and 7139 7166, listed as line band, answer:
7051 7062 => -0.6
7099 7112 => -0.9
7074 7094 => 0.1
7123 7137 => -1.3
